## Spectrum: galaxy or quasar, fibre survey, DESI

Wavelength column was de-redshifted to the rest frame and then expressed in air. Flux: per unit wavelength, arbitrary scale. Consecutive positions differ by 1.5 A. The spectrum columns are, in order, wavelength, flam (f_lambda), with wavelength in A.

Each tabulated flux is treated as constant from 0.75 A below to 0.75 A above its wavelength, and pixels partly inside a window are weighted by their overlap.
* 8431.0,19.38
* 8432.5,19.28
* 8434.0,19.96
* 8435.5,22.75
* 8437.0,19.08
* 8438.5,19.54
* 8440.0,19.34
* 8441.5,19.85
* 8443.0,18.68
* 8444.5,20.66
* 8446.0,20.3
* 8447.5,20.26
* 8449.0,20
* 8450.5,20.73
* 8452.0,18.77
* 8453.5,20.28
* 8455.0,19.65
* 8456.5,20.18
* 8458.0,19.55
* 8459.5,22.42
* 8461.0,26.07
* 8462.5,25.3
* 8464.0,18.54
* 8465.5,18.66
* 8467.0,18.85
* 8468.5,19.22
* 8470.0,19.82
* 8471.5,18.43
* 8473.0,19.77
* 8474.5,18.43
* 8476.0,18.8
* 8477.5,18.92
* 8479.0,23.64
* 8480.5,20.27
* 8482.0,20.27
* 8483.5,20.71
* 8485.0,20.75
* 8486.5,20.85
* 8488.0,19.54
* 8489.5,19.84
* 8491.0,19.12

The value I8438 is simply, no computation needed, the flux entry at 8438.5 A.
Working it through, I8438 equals 19.54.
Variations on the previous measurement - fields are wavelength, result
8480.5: 20.27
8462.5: 25.3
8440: 19.34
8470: 19.82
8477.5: 18.92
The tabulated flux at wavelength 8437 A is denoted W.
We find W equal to 19.08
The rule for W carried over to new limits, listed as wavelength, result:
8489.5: 19.84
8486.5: 20.85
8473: 19.77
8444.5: 20.66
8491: 19.12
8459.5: 22.42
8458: 19.55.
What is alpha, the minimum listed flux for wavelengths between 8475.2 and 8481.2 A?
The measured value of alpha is 18.8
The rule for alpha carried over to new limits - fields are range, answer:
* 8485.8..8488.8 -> 19.54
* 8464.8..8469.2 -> 18.66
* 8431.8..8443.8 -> 18.68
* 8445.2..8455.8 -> 18.77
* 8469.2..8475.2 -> 18.43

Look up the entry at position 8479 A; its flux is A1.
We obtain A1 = 23.64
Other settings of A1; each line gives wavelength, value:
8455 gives 19.65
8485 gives 20.75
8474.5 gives 18.43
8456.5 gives 20.18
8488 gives 19.54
